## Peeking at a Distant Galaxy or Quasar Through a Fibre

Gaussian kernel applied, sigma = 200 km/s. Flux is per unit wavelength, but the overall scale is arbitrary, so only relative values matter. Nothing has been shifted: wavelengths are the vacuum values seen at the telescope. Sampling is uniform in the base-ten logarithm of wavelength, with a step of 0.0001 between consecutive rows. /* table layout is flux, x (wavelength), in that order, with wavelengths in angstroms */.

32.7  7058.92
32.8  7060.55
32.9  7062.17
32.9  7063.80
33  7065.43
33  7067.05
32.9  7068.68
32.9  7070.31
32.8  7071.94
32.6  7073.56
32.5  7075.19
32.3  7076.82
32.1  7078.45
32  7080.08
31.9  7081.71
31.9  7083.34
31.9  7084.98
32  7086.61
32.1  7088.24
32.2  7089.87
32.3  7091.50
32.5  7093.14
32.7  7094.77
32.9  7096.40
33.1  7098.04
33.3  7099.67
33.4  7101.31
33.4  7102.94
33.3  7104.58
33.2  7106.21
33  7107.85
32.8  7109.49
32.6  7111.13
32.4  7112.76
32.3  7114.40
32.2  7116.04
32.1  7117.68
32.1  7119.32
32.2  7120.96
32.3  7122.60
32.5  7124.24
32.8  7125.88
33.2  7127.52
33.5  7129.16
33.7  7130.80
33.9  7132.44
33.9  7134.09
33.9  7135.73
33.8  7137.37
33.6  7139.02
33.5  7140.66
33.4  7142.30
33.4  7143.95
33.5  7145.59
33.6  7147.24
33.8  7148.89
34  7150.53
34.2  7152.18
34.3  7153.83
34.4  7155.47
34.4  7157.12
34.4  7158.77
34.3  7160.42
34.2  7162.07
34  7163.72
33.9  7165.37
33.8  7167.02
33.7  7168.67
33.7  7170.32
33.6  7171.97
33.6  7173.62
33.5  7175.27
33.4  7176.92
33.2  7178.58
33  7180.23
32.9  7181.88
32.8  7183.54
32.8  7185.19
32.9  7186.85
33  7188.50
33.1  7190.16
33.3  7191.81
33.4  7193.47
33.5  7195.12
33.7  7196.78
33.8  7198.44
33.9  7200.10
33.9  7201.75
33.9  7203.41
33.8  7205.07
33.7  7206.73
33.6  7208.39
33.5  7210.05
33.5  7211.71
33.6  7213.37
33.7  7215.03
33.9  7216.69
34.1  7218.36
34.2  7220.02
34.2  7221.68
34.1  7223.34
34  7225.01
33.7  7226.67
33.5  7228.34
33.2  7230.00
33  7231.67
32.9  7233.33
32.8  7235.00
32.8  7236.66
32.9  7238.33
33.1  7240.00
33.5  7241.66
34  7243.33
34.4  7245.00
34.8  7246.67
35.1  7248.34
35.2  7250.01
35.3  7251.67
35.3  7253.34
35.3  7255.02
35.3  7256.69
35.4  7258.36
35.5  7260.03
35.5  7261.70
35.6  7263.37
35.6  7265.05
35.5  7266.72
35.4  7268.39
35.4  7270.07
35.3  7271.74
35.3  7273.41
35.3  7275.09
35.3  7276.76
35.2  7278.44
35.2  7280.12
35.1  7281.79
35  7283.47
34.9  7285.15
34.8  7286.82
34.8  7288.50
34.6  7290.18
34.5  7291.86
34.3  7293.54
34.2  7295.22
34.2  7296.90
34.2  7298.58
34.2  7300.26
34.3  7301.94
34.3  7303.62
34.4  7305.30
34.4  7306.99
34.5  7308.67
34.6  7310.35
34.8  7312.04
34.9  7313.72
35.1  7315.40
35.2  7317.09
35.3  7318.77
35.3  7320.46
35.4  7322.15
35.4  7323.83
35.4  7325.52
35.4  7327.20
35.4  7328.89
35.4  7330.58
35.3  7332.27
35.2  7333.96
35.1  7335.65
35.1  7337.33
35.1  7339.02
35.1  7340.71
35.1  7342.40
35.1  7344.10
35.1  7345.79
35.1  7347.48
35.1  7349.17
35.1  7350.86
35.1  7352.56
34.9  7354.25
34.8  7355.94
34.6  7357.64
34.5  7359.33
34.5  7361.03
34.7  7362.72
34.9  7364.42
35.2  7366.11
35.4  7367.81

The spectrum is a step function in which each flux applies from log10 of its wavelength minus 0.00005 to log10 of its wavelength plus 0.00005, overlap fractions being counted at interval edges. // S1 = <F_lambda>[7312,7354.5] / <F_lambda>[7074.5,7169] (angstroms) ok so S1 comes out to 1.1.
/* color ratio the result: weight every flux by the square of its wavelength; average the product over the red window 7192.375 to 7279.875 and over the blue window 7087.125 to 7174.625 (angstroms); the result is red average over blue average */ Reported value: 1.1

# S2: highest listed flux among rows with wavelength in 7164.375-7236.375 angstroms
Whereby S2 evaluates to 34.2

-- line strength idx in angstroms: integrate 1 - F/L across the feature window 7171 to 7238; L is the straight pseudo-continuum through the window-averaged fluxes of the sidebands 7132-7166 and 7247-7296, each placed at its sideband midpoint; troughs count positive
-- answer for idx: 1.94 angstroms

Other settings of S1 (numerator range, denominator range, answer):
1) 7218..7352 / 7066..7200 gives 1.05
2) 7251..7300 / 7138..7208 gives 1.04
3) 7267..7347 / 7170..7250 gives 1.04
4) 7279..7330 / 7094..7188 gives 1.04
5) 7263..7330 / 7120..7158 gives 1.04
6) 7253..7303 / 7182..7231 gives 1.04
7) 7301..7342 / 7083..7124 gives 1.08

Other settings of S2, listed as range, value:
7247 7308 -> 35.6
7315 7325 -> 35.4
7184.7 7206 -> 33.9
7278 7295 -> 35.2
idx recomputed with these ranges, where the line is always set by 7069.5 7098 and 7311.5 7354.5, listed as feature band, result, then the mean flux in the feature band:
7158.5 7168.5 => -0.24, 34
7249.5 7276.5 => -0.79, 35.4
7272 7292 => -0.25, 35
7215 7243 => 0.40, 33.5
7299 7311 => 0.17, 34.4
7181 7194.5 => 0.20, 33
